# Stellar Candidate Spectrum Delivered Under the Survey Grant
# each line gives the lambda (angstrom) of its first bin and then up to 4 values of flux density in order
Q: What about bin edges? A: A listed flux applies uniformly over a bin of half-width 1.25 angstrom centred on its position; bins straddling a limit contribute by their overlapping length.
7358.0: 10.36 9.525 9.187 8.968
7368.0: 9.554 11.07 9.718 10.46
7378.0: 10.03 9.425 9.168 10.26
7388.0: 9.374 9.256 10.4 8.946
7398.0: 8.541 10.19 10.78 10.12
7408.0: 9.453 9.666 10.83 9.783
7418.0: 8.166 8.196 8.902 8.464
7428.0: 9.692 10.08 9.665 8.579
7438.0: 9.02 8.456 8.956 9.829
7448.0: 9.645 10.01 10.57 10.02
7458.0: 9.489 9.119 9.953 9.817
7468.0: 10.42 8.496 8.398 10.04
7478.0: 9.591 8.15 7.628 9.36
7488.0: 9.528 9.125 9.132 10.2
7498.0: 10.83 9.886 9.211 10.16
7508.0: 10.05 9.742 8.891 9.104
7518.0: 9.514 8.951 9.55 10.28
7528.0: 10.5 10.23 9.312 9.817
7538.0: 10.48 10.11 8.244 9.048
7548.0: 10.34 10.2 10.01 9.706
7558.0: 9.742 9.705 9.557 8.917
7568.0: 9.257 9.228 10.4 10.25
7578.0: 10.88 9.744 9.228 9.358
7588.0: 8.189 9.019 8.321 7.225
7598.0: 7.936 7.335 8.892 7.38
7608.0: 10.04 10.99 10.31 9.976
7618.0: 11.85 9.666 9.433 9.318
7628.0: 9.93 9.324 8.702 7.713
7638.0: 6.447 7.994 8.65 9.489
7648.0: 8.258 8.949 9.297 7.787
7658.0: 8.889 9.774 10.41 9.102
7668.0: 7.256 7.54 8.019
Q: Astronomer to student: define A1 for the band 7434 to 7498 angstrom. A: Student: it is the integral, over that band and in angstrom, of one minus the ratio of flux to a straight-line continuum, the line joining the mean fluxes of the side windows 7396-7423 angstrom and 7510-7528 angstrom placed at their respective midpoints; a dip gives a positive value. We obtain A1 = 0.9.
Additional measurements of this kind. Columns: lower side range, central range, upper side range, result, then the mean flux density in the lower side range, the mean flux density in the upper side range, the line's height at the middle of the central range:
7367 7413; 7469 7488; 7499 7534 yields 1.7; 9.83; 9.68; 9.73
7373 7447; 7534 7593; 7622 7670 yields -3.9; 9.48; 8.75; 9.01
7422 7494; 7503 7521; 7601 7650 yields -0.4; 9.32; 9.15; 9.26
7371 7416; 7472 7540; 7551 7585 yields 1.5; 9.82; 9.74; 9.77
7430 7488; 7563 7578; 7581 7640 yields -1.0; 9.35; 8.98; 9.08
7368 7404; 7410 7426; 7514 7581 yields 1.1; 9.81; 9.74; 9.8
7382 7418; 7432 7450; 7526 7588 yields 1.0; 9.72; 9.74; 9.72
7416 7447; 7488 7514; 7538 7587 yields -0.9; 9.02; 9.69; 9.38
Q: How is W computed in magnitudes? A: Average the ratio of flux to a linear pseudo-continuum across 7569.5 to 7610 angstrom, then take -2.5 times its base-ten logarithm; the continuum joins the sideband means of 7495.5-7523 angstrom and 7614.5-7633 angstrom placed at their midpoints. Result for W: 0.09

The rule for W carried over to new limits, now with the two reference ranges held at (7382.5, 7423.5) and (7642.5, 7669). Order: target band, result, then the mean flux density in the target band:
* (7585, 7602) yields 0.12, 8.16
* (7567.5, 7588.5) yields -0.07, 9.68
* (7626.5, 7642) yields 0.08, 8.37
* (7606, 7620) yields -0.15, 10.4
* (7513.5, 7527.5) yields -0.03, 9.5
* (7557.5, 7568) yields -0.03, 9.43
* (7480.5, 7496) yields 0.04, 9.03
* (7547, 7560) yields -0.09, 9.98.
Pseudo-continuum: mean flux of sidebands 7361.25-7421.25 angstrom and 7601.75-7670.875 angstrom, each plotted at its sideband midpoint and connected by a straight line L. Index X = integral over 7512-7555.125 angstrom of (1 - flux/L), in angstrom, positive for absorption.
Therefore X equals -1.7 angstrom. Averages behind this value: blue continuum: 9.66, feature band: 9.69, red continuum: 9.07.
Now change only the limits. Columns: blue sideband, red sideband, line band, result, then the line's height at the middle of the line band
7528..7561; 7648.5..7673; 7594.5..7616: 0.8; 9.23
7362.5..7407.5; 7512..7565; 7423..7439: 0.8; 9.73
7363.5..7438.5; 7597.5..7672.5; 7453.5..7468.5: -0.6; 9.41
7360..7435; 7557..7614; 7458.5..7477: 0.0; 9.44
